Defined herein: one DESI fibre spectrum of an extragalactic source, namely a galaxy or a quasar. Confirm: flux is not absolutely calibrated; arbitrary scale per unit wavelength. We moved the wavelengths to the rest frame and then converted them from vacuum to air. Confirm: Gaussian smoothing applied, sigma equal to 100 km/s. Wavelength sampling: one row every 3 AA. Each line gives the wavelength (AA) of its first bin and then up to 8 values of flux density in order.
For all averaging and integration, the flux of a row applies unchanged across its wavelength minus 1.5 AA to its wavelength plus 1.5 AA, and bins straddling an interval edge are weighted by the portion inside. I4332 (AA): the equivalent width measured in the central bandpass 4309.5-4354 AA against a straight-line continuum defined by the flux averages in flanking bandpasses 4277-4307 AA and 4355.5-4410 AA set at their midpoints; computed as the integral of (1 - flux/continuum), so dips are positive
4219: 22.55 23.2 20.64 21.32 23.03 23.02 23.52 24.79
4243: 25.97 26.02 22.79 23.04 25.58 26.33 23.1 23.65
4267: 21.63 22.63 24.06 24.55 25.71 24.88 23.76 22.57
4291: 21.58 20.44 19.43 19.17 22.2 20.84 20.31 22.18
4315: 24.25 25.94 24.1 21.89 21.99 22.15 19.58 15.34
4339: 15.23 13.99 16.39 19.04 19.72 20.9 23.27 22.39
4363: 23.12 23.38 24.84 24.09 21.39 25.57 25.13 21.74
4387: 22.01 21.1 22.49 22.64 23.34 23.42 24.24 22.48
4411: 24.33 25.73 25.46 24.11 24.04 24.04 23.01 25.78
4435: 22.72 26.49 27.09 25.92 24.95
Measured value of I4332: 4.7 AA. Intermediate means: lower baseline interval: 22.1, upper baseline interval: 23.2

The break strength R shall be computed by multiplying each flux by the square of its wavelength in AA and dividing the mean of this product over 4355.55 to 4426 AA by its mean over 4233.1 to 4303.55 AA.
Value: 1.1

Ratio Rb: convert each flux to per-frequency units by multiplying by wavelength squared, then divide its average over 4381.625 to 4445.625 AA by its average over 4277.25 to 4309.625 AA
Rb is 1.15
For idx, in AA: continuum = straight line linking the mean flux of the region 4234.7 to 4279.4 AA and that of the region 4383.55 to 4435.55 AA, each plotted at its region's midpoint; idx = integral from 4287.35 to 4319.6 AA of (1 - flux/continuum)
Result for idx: 3.1 AA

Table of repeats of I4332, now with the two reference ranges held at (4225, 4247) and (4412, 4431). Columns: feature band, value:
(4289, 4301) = 1.8 AA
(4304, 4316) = 1.1 AA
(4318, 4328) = 0.4 AA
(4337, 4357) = 5.2 AA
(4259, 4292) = 0.4 AA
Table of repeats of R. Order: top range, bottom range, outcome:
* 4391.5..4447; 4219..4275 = 1.12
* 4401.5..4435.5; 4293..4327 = 1.16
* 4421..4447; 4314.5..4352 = 1.31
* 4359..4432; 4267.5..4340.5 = 1.12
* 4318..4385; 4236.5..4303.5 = 0.94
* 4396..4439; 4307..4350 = 1.25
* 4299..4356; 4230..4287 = 0.87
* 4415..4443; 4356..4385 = 1.08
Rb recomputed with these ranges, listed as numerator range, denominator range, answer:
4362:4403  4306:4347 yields 1.17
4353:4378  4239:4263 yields 0.99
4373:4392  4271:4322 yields 1.05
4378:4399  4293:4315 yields 1.13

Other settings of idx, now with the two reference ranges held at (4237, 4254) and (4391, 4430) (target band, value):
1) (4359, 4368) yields 0.3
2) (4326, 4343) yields 4.3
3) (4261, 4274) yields 0.8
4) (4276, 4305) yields 2.4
